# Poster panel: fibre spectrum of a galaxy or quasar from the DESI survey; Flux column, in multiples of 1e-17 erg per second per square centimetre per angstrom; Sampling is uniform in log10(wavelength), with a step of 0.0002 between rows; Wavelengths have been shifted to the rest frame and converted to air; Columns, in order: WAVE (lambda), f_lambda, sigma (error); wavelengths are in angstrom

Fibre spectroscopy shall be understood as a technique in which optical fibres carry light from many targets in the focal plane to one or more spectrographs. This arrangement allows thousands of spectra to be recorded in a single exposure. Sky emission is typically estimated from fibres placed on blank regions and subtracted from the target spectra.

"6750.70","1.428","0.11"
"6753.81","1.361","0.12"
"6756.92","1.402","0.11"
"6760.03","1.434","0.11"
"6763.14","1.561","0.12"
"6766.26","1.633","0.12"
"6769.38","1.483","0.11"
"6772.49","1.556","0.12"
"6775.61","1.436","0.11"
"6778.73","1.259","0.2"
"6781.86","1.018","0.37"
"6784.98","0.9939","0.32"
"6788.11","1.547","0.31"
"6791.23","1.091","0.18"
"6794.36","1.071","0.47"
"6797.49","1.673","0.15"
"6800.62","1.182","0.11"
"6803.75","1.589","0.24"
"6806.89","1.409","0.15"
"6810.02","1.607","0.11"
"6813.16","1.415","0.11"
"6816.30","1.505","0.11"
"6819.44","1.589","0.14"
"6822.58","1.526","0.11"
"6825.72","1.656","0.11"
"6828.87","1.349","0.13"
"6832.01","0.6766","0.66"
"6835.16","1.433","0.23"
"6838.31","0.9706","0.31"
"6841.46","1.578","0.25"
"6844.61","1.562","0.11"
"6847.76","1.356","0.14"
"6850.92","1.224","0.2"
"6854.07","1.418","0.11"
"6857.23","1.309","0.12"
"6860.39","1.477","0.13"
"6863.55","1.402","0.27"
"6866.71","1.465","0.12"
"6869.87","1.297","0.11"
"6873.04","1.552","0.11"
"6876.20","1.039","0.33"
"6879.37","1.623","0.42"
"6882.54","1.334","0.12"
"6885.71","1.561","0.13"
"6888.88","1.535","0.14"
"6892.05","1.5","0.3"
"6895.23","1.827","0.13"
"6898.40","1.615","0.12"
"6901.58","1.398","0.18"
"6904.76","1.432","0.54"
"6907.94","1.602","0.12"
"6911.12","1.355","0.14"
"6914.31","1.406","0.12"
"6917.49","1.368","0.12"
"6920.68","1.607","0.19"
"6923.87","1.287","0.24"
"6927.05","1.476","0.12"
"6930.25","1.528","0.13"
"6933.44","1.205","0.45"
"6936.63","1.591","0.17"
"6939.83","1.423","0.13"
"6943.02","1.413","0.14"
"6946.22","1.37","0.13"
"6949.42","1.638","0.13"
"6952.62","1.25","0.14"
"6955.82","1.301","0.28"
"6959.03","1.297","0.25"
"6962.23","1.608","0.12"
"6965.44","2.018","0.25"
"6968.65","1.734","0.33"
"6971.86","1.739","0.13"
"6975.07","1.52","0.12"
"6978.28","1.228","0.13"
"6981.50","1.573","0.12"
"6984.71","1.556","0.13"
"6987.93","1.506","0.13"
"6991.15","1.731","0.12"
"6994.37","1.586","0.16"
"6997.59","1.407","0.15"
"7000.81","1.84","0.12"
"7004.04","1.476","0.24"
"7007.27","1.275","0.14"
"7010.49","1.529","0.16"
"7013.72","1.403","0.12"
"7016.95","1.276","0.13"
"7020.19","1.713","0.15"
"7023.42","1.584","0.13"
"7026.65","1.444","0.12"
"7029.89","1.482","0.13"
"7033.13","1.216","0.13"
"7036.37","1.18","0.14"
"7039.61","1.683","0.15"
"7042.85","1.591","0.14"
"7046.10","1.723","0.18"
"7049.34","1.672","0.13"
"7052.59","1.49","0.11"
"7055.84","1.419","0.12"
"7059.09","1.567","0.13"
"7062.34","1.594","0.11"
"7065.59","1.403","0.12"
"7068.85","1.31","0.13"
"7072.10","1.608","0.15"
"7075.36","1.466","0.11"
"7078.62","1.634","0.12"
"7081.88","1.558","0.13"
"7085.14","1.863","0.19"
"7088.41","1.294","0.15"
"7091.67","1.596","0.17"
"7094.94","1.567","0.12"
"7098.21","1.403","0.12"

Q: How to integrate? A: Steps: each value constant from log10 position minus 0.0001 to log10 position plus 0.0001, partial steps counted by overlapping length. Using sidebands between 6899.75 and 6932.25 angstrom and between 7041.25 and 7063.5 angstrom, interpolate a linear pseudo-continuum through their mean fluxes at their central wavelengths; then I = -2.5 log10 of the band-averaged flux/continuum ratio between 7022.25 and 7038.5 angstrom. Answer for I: 0.13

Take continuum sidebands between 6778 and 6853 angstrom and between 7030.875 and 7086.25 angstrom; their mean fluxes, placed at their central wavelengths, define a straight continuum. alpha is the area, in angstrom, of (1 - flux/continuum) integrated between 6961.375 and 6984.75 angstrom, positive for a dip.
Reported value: -2.6 angstrom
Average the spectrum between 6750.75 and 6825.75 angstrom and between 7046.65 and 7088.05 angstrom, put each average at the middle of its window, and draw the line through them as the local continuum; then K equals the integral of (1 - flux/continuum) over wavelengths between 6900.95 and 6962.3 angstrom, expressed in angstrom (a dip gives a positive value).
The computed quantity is 2.35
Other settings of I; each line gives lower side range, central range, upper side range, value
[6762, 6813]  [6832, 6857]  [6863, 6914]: 0.091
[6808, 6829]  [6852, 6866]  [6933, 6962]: 0.069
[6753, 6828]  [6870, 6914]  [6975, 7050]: -0.018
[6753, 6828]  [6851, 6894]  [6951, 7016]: 0.032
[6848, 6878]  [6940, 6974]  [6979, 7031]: -0.049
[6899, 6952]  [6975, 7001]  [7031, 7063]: -0.042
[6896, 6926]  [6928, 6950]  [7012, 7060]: 0.019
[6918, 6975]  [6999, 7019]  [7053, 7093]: 0.029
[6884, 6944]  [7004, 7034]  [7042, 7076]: 0.054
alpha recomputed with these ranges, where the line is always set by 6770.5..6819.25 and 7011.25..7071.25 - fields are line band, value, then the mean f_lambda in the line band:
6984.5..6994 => -0.9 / 1.6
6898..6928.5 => -0.5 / 1.45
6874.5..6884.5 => 0.5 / 1.34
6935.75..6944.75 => -0.2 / 1.46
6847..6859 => 0.6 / 1.33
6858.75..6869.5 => -0.2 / 1.43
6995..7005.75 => -0.8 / 1.57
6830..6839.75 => 2.4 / 1.04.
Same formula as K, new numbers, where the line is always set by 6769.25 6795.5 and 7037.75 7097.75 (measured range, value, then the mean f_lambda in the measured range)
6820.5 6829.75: -1.5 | 1.53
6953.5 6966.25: -0.6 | 1.51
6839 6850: -0.9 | 1.44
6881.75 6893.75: -1.1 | 1.5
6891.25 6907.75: -2.1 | 1.56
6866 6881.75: -0.4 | 1.39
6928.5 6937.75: -0.1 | 1.43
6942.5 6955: 0.2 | 1.41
